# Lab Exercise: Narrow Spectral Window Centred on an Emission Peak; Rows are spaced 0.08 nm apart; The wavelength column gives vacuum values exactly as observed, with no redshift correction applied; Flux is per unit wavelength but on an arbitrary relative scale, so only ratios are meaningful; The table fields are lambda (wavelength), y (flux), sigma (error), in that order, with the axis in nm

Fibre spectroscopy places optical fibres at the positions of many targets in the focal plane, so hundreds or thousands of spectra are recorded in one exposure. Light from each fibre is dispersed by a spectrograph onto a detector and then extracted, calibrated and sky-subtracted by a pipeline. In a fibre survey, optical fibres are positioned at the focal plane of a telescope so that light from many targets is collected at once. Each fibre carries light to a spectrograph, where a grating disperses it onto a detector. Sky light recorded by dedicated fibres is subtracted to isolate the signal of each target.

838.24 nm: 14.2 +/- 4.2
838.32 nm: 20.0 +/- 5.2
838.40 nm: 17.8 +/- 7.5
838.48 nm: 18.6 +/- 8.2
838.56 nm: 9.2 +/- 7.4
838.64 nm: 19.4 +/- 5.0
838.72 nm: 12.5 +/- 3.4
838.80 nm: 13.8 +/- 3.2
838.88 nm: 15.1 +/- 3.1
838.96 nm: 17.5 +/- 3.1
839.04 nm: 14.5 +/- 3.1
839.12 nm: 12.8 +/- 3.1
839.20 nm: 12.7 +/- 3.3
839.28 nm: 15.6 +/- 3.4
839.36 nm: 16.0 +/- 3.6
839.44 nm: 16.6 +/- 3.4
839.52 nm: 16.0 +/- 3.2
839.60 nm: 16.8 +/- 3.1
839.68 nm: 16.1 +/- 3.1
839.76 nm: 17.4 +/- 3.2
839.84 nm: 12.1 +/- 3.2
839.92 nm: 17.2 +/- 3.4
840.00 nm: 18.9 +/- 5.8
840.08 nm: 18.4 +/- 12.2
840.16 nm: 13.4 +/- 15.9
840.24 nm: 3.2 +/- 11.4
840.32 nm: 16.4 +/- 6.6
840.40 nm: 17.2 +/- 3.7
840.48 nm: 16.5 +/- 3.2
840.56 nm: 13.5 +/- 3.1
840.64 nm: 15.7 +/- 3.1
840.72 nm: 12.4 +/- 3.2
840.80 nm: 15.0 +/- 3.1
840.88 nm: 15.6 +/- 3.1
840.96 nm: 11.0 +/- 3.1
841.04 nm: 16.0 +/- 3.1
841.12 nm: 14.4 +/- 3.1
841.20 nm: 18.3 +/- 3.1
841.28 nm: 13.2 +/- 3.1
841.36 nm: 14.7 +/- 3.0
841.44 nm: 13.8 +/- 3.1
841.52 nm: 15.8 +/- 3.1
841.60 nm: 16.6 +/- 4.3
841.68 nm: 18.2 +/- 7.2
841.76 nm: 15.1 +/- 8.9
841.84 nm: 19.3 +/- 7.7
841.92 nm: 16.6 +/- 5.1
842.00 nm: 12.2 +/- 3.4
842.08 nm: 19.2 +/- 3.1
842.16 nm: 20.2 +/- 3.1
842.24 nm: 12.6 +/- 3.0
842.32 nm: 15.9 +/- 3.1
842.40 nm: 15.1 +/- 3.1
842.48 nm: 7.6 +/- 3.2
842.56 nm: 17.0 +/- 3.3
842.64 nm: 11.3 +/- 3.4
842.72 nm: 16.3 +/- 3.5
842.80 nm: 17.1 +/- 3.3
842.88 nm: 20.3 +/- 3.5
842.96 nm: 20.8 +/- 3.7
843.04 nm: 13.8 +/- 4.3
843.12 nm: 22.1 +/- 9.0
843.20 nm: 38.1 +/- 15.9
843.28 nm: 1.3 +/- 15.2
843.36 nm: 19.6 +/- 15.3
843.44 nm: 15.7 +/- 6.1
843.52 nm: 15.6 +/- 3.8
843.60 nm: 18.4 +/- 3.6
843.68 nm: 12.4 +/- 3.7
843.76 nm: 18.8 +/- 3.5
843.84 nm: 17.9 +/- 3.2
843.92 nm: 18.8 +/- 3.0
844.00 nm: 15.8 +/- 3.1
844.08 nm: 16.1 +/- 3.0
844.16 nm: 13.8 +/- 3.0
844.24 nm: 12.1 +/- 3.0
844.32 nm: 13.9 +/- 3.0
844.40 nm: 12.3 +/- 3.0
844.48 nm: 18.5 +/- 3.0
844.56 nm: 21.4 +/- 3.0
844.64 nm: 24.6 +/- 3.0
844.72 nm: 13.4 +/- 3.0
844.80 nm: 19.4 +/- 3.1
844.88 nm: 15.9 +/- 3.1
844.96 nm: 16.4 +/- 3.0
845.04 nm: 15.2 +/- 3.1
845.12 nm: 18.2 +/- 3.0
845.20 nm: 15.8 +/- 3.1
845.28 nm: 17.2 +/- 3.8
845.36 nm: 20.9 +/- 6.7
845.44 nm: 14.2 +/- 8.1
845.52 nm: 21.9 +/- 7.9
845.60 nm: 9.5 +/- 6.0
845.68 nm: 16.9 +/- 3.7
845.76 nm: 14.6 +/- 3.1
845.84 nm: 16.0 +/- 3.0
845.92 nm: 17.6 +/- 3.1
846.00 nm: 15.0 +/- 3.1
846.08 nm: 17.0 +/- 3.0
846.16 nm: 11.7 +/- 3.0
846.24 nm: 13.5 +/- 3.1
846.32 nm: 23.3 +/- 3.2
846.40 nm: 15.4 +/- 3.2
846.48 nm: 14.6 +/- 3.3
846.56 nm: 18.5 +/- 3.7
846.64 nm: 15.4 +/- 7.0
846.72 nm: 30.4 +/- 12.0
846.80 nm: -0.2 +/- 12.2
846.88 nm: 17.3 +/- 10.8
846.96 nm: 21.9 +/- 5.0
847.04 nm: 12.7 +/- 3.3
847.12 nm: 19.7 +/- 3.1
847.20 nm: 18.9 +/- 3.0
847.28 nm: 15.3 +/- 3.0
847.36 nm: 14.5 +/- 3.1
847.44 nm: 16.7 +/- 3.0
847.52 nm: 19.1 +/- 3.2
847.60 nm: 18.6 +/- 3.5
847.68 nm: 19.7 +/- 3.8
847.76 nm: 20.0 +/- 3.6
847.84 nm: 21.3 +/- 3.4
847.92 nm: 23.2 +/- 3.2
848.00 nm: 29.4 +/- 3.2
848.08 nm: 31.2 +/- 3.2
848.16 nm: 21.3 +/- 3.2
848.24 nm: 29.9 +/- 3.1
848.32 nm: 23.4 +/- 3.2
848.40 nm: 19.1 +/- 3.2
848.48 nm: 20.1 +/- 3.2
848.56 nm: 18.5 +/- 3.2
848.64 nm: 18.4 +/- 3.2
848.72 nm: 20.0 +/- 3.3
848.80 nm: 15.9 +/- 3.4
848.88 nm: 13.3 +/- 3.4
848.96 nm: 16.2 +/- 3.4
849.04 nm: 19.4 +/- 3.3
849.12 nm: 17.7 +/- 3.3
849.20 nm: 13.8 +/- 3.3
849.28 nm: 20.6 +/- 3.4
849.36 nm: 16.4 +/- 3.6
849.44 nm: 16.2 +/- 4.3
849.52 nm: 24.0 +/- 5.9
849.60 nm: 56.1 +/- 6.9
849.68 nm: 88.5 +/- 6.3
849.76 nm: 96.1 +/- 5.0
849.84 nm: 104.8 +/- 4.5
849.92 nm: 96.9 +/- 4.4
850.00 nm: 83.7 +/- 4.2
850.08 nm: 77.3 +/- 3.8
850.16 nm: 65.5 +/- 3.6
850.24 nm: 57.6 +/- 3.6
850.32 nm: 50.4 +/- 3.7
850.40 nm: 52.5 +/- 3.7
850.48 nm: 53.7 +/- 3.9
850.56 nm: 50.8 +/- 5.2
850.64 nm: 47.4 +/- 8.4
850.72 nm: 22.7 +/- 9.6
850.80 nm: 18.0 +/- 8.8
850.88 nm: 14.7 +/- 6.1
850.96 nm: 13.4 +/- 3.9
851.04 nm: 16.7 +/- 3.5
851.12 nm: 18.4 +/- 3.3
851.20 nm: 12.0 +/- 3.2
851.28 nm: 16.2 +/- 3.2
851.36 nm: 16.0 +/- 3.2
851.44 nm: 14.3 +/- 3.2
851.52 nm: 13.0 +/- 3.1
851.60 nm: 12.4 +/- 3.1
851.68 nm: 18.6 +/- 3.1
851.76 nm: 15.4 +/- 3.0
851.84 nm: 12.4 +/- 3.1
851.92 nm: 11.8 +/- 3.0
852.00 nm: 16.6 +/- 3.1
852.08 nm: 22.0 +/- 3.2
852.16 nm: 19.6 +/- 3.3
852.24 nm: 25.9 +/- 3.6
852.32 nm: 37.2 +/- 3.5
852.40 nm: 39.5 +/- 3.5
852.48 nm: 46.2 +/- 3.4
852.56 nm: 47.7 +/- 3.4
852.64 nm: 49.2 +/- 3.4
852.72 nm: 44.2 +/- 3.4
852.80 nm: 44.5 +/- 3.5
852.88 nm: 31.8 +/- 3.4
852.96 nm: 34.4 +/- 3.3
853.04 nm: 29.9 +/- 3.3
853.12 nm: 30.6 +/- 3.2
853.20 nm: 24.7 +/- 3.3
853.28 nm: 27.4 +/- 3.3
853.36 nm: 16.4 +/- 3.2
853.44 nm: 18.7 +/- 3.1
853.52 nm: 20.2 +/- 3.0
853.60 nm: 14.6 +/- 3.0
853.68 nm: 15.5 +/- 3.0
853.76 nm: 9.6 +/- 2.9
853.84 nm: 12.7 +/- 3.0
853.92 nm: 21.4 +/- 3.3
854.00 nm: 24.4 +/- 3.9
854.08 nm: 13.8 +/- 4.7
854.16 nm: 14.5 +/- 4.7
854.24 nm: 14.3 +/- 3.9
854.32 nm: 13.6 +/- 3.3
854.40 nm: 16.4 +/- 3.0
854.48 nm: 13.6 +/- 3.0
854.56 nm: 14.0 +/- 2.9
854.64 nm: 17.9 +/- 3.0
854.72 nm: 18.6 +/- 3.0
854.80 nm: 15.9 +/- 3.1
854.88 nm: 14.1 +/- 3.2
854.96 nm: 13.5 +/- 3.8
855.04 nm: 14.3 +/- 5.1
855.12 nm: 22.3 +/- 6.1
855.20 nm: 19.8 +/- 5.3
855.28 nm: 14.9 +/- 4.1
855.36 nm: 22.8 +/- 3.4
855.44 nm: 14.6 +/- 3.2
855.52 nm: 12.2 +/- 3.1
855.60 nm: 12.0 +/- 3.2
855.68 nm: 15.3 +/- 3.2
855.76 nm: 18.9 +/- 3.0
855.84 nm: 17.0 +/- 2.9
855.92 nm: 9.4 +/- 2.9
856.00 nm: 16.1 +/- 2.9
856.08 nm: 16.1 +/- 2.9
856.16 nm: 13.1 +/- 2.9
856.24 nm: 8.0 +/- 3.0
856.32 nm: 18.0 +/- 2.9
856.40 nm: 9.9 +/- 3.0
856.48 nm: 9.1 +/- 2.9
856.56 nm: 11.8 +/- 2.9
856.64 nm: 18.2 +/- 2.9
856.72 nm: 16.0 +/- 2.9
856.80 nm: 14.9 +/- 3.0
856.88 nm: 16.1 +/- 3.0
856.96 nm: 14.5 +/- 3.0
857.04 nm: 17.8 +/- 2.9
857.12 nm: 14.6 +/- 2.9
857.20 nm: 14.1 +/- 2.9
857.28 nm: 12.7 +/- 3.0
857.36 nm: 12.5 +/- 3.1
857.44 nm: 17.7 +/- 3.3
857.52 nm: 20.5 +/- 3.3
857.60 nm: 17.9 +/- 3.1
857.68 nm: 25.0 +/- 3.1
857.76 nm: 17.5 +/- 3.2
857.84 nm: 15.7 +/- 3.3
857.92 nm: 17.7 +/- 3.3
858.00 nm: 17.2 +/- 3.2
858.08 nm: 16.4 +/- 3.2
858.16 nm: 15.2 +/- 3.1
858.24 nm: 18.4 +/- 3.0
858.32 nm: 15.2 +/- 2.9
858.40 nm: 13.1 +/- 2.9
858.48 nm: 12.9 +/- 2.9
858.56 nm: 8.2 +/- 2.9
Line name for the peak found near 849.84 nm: H-alpha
